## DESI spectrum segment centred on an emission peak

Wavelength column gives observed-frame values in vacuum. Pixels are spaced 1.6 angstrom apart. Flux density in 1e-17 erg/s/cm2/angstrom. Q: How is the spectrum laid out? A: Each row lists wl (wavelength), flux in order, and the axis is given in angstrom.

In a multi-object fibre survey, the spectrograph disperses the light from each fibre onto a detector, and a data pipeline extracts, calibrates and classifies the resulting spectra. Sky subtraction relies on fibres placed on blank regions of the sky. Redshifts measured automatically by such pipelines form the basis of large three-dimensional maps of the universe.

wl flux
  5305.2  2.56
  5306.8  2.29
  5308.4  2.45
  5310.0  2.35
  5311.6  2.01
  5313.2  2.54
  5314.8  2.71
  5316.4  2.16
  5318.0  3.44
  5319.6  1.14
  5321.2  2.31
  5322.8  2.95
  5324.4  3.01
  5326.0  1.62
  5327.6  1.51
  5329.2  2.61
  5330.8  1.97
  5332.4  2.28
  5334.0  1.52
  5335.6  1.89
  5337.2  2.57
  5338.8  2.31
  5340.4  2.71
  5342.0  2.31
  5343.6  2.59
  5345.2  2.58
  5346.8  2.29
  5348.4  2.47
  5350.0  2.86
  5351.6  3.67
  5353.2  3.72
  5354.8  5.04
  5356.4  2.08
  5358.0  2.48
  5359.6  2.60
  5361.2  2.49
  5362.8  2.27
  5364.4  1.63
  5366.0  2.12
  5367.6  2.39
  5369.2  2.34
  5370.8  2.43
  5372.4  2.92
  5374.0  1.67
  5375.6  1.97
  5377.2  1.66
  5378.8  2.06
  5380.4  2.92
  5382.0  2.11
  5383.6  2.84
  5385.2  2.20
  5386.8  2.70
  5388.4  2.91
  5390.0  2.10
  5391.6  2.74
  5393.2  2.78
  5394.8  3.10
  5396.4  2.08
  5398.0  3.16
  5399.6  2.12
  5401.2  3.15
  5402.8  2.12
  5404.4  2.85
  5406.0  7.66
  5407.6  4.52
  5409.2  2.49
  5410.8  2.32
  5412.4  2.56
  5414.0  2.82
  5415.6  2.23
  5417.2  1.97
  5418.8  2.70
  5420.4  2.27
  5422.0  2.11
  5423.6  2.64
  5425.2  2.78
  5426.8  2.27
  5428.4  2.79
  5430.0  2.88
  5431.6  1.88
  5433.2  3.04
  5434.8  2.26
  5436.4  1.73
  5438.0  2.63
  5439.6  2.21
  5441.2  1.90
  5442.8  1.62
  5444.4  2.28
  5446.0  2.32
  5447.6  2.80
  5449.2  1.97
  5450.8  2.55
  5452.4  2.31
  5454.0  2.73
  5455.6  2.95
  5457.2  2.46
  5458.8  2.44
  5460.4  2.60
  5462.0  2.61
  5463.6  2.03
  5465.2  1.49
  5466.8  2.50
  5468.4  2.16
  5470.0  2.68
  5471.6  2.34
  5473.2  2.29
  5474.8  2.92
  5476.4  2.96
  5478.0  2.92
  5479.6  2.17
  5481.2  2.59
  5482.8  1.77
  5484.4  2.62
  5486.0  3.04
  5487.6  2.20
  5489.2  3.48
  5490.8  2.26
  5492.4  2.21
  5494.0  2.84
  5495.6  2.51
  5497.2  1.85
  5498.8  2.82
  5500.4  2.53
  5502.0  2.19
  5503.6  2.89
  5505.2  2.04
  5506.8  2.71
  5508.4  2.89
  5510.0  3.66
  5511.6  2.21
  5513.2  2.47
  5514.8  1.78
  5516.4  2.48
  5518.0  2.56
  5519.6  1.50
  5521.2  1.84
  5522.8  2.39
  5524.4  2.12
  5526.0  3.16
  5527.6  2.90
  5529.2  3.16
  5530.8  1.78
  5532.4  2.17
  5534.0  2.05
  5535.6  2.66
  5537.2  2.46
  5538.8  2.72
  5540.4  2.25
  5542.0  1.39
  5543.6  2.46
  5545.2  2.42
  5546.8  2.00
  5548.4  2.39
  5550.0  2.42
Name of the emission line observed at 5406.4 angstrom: [O III]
